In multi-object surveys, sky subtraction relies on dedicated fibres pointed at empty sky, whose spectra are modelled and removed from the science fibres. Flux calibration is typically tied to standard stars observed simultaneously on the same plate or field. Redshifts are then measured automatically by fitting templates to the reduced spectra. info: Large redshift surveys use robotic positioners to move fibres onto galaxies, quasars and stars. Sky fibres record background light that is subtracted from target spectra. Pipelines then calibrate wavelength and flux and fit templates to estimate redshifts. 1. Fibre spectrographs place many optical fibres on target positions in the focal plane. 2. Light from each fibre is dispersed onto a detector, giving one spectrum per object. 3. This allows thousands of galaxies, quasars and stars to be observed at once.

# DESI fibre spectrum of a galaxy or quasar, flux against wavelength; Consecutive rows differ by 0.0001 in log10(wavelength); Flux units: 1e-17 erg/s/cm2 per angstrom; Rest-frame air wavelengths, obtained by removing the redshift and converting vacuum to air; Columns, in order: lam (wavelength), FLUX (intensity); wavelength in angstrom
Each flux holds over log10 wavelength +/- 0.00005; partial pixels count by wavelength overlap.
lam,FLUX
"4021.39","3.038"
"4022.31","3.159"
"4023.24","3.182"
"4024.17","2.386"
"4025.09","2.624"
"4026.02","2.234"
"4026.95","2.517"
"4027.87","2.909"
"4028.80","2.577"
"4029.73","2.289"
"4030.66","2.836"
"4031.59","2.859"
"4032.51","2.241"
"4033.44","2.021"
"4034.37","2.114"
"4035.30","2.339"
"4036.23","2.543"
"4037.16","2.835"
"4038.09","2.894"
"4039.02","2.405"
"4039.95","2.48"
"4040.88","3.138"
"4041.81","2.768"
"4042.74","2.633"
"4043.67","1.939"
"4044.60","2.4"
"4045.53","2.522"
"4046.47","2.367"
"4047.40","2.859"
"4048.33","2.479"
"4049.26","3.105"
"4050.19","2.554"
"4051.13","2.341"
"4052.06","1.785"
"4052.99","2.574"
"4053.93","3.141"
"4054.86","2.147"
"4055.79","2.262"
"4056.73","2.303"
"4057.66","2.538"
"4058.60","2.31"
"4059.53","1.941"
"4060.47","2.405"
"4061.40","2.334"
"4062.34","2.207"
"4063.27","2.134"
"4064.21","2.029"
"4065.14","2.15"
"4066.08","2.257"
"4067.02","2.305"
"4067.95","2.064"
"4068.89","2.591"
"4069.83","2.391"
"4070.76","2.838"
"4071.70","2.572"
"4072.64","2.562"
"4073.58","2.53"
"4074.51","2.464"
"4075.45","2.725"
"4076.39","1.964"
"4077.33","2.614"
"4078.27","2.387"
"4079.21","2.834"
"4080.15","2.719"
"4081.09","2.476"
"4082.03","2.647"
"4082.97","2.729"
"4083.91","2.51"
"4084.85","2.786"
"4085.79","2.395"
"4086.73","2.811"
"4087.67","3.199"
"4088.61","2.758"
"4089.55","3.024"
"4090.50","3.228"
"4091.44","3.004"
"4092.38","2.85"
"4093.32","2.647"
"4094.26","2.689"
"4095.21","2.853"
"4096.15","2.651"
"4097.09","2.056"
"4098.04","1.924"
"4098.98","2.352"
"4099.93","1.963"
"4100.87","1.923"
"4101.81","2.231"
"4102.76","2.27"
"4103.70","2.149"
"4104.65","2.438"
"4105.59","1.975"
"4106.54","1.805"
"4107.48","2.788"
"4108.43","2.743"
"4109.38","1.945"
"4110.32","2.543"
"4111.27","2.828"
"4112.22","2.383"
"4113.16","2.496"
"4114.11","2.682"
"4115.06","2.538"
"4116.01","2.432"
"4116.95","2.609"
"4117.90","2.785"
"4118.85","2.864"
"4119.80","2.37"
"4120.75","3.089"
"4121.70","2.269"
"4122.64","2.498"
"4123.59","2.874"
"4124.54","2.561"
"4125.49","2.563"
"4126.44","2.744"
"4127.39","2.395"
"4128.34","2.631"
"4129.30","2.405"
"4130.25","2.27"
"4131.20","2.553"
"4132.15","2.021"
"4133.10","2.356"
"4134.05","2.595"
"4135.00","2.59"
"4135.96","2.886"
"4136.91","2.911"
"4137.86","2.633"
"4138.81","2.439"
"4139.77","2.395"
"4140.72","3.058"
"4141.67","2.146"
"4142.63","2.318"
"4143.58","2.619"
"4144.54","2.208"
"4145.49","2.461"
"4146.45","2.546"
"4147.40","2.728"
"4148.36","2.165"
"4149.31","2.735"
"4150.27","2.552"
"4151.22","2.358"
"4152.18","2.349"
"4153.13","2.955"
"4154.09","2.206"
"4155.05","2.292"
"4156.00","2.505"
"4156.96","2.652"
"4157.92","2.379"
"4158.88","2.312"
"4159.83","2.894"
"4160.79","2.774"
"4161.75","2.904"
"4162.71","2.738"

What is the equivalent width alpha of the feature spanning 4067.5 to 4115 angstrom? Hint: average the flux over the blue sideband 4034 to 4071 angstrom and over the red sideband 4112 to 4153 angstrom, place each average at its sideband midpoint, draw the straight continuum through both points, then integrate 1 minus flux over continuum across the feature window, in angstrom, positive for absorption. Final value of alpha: -0.7 angstrom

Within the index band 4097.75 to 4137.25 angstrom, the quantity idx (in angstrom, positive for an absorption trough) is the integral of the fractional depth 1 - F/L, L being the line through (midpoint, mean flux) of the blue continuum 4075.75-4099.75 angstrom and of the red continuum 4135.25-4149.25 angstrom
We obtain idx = 1.9 angstrom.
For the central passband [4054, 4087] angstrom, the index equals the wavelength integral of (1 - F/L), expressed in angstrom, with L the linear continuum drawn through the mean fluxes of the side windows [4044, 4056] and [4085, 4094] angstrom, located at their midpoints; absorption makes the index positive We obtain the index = 3.2 angstrom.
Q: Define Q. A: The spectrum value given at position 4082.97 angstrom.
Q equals 2.729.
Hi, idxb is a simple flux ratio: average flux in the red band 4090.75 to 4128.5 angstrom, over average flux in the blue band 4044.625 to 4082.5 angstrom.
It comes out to 1.02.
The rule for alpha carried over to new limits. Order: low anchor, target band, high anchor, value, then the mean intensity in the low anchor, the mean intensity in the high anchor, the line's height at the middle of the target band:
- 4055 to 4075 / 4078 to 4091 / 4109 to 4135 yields -1.9 angstrom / 2.34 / 2.53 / 2.41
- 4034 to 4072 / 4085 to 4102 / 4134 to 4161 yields -0.8 angstrom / 2.44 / 2.54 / 2.48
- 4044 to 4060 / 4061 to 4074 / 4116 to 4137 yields 0.6 angstrom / 2.44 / 2.57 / 2.47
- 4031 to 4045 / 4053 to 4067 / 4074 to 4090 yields 1.5 angstrom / 2.51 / 2.65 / 2.58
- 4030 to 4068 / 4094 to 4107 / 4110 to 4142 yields 1.5 angstrom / 2.43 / 2.57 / 2.53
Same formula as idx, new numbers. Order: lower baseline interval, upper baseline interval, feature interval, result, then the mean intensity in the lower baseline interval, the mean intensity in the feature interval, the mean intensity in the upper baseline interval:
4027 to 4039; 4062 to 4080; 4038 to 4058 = -0.3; 2.53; 2.52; 2.41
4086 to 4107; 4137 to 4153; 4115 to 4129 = -0.7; 2.49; 2.61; 2.5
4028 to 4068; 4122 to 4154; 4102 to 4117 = 0.6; 2.44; 2.41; 2.53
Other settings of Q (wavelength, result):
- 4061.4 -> 2.334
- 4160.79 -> 2.774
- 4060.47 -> 2.405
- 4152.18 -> 2.349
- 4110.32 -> 2.543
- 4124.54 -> 2.561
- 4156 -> 2.505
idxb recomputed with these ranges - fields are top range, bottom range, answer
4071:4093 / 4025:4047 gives 1.07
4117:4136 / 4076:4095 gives 0.94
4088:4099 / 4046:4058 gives 1.08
